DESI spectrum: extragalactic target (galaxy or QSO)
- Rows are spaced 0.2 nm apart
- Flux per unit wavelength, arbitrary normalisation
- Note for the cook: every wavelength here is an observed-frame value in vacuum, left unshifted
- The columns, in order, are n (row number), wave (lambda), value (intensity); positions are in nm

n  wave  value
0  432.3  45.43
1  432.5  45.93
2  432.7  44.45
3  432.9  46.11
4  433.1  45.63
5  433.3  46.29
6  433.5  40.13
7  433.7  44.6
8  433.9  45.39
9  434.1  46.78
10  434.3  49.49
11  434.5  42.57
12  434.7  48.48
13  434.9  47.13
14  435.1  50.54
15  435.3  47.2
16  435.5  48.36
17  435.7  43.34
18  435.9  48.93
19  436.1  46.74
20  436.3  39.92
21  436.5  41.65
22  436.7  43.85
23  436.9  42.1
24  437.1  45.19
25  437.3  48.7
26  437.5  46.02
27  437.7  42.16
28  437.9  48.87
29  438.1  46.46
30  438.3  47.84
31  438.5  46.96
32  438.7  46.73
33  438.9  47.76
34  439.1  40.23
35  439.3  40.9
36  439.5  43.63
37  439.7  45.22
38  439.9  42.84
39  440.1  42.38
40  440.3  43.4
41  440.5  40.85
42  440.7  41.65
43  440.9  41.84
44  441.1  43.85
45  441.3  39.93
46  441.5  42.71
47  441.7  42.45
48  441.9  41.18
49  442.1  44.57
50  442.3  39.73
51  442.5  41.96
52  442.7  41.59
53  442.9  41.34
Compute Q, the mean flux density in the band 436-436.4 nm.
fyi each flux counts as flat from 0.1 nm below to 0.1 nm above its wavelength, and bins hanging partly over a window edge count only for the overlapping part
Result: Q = 43.3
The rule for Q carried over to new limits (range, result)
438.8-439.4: 43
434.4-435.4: 47.2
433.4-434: 43.4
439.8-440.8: 42.2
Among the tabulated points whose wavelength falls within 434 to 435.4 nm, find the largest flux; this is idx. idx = 50.54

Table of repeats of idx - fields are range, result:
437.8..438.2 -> 48.87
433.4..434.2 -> 46.78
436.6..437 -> 43.85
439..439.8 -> 45.22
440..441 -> 43.4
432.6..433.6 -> 46.29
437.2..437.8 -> 48.7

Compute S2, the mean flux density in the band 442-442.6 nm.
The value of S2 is 42.1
